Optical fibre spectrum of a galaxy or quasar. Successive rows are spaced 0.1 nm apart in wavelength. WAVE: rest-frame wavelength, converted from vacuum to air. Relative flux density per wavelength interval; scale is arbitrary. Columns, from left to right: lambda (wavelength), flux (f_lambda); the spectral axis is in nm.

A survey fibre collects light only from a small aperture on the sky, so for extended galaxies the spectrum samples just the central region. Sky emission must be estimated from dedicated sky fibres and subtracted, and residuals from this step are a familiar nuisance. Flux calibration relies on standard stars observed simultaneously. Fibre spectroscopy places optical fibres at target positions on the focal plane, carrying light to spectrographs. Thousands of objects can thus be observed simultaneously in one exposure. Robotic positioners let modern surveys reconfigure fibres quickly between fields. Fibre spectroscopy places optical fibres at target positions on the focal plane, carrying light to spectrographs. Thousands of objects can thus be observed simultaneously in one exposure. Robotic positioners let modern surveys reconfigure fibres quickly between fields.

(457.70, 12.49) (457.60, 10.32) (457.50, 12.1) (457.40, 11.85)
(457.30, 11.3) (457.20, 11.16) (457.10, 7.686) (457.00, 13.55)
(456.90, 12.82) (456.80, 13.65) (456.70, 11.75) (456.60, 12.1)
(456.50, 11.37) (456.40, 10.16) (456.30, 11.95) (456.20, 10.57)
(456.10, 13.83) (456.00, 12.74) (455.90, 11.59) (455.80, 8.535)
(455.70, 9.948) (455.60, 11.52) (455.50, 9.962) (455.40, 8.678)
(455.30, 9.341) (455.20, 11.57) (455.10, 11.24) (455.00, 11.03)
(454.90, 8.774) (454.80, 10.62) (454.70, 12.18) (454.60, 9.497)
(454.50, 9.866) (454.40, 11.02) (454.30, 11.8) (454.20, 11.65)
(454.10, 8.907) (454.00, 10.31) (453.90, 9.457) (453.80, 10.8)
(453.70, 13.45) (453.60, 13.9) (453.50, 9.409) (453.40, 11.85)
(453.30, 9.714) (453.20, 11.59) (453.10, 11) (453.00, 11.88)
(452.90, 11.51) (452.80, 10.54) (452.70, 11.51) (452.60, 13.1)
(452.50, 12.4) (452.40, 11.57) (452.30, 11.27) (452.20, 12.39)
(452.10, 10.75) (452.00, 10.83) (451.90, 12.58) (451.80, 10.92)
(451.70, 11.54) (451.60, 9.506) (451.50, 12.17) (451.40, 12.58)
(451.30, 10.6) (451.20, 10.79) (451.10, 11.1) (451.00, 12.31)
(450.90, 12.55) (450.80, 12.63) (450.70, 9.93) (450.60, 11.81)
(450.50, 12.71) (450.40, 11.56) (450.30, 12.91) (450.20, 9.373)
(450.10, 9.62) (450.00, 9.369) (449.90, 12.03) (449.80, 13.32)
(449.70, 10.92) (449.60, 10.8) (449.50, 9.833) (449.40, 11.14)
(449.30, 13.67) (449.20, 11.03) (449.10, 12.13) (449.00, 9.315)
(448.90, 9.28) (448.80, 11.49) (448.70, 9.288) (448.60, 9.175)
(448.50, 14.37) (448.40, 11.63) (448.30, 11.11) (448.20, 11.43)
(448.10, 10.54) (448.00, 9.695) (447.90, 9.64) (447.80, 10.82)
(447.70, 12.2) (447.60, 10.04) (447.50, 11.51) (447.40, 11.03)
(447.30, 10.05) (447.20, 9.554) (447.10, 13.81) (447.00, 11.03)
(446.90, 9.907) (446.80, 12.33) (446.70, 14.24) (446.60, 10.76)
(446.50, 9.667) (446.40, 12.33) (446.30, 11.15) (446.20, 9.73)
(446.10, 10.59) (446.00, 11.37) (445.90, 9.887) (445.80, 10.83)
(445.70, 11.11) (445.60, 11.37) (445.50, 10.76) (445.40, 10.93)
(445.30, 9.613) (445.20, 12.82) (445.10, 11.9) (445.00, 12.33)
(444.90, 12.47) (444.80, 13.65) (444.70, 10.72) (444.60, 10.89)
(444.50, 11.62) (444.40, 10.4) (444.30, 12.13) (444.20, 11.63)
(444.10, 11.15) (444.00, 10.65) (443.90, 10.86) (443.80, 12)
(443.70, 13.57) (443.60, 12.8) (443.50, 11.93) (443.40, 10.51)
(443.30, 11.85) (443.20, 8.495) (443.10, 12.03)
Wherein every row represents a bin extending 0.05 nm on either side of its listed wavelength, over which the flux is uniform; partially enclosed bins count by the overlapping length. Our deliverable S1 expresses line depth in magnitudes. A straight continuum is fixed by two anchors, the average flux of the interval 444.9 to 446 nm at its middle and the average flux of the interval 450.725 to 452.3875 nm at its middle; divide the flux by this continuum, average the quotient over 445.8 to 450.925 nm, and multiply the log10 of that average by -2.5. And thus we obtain 0.03 mag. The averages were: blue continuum 11.2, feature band 11.1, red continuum 11.5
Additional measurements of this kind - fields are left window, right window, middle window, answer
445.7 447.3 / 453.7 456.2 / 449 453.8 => -0.059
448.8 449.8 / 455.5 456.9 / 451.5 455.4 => 0.025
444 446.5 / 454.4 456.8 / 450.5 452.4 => -0.044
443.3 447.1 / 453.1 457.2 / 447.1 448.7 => 0.041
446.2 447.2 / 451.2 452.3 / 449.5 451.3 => 0.006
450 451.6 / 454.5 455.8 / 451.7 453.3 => -0.056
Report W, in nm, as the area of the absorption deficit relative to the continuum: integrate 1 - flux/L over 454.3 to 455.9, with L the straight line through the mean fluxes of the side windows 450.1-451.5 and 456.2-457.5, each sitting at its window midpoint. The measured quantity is 0.17 nm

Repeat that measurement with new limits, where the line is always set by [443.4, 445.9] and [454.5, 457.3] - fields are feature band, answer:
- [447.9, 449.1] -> 0.07 nm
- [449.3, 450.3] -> 0.03 nm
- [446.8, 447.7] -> 0.03 nm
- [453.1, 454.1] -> 0.01 nm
